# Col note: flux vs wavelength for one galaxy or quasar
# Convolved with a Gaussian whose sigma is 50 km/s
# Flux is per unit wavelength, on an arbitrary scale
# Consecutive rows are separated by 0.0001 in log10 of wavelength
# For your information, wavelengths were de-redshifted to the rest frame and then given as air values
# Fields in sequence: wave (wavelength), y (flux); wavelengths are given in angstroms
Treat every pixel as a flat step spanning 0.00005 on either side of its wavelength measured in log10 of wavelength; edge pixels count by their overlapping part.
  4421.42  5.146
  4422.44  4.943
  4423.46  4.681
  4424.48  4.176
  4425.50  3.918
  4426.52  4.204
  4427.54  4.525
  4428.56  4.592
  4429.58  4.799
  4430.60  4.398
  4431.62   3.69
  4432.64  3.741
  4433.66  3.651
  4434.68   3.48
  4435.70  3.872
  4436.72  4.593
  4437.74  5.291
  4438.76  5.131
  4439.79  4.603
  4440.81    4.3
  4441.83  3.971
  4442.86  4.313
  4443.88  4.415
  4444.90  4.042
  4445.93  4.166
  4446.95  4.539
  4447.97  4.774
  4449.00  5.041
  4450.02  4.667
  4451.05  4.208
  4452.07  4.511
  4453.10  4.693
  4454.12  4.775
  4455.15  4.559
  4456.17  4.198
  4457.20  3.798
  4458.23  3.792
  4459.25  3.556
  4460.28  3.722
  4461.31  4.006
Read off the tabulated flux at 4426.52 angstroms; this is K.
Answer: 4.204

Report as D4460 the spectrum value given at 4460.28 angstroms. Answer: 3.722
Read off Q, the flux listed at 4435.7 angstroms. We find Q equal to 3.872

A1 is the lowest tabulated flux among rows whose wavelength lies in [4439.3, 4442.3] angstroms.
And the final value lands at 3.971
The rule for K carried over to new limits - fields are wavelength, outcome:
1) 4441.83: 3.971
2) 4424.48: 4.176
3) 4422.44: 4.943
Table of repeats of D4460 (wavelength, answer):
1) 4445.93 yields 4.166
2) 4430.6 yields 4.398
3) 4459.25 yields 3.556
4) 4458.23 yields 3.792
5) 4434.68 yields 3.48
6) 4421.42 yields 5.146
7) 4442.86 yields 4.313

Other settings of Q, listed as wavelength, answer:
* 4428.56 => 4.592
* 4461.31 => 4.006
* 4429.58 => 4.799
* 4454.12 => 4.775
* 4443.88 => 4.415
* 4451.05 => 4.208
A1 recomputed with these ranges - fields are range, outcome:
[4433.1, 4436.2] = 3.48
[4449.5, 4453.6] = 4.208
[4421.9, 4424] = 4.681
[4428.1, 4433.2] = 3.69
